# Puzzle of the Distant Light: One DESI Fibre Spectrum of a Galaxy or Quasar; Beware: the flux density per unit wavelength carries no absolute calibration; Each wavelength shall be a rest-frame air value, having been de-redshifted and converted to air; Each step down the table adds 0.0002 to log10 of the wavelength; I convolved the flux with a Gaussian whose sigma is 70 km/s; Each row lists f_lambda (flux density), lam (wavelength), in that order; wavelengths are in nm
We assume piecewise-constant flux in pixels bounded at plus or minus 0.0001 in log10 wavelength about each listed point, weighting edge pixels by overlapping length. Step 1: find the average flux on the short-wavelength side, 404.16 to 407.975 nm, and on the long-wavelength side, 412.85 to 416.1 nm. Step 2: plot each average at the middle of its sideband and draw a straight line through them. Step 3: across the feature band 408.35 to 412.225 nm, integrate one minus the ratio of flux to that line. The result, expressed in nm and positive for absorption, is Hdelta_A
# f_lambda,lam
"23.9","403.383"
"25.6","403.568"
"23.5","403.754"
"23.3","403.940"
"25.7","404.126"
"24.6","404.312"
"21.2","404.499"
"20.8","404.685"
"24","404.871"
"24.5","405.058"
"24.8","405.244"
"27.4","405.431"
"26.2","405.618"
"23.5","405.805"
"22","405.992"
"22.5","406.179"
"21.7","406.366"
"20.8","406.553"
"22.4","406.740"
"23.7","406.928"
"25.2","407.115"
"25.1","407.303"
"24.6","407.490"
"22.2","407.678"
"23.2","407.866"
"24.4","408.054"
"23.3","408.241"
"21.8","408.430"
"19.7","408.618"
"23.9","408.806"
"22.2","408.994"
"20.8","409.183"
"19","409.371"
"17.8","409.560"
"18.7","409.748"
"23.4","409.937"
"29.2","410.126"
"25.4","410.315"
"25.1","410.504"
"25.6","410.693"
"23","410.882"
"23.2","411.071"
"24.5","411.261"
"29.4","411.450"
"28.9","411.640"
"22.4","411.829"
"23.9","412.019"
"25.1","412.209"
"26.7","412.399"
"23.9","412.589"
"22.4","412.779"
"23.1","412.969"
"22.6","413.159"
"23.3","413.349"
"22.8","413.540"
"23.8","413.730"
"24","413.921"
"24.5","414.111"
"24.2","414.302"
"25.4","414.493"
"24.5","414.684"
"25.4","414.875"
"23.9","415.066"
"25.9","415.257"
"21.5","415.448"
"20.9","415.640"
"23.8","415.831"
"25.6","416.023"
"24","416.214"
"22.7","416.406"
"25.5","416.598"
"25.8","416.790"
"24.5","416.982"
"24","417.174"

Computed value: 0.04 nm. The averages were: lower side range 23.6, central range 23.5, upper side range 23.8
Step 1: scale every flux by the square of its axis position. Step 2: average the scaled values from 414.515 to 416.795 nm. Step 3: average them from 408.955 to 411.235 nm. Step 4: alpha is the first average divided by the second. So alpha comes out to 1.1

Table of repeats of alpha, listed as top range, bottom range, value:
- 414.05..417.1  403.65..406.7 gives 1.08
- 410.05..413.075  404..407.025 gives 1.10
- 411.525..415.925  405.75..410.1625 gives 1.10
